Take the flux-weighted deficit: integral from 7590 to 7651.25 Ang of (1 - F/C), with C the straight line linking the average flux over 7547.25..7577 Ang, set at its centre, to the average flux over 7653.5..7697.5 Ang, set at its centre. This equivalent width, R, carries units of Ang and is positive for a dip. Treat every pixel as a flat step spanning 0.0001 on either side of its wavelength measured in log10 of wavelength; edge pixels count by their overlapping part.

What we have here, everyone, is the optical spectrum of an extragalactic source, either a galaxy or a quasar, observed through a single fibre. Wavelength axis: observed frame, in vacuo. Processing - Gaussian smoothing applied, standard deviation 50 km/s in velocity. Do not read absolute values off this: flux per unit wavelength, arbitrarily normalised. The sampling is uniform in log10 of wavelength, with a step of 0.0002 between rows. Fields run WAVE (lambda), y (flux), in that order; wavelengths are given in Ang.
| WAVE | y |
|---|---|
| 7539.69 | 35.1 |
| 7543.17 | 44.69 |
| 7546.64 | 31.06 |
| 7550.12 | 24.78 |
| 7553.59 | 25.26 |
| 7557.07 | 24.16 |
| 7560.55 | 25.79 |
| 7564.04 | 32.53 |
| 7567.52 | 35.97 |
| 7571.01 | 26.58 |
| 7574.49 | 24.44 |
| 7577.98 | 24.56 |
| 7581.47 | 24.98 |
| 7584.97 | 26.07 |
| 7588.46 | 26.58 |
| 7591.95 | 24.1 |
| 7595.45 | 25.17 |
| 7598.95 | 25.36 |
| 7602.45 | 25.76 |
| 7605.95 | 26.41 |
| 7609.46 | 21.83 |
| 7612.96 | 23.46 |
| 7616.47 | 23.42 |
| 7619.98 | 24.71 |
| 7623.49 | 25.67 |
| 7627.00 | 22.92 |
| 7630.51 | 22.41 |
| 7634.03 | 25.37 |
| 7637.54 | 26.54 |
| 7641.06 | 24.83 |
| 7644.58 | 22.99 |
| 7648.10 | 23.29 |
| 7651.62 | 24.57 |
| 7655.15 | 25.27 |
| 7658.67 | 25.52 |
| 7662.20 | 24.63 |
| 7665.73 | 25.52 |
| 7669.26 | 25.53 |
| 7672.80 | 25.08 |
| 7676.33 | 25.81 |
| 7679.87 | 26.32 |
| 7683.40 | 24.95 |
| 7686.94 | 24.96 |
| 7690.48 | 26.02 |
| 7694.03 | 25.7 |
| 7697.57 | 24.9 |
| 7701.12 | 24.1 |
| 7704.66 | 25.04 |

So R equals 4.8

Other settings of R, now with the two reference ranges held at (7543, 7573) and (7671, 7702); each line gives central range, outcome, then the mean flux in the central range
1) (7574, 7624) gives 5.7 Ang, 24.8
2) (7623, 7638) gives 1.5 Ang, 24.3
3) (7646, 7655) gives 0.8 Ang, 24.1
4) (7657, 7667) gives 0.3 Ang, 25.2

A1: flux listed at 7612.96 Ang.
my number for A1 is 23.46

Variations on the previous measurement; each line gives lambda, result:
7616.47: 23.42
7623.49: 25.67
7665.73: 25.52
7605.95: 26.41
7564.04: 32.53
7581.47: 24.98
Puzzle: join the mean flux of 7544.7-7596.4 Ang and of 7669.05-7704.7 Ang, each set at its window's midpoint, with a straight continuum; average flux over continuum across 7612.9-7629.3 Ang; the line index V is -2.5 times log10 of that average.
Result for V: 0.09 mag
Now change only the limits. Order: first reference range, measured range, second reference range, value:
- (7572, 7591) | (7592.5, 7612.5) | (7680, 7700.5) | 0.025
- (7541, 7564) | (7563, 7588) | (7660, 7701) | 0.046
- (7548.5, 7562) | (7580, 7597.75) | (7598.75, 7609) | -0.005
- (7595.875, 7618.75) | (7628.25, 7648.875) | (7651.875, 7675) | 0.027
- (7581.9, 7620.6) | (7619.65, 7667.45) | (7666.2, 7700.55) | 0.024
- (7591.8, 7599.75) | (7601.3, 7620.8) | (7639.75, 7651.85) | 0.019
